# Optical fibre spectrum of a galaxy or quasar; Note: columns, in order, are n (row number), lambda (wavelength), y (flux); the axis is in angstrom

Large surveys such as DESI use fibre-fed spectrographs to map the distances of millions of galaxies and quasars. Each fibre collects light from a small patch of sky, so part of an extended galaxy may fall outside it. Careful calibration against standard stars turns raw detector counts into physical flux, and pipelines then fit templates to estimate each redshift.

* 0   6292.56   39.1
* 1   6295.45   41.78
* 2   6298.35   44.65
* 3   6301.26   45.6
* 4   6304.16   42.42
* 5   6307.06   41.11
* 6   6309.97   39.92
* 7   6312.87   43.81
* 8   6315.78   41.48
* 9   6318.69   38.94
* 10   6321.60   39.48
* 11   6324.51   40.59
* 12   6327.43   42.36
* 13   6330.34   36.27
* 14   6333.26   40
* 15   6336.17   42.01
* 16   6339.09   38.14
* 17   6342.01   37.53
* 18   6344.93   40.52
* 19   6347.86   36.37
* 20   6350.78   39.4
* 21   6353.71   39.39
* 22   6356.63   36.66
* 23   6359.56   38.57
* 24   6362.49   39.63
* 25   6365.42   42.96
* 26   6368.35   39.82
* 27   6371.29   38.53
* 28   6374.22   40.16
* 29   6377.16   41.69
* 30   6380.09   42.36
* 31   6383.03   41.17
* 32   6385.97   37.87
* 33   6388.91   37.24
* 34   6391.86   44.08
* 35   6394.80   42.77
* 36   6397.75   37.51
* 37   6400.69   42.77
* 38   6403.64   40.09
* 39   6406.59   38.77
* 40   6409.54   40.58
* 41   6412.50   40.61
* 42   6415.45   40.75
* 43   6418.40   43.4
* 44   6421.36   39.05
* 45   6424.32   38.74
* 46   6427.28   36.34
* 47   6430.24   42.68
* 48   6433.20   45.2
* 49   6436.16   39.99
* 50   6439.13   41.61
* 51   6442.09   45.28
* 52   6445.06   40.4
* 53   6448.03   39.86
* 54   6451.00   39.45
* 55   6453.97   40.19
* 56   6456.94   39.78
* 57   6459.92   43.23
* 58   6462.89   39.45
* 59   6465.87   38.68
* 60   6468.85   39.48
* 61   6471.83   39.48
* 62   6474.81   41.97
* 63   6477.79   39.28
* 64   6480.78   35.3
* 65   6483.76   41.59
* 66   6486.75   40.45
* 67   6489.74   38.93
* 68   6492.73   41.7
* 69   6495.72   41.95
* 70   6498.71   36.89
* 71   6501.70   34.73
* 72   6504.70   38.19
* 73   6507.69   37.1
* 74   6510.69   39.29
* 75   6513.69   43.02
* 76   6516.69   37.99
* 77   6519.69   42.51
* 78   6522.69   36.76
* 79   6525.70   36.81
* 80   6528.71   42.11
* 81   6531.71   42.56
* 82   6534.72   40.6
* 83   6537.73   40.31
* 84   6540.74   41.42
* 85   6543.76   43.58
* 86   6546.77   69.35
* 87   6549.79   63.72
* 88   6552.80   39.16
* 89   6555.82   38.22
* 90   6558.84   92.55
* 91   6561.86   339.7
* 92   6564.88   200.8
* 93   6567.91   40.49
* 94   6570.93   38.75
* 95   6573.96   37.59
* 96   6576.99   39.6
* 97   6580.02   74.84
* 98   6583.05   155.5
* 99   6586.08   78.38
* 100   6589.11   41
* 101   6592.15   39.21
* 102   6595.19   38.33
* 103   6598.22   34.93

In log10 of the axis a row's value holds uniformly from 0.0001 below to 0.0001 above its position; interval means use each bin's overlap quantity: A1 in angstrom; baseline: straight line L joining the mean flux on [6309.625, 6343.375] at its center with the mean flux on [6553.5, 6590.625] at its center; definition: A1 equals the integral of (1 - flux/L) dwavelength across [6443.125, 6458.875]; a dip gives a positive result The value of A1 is 6.6 angstrom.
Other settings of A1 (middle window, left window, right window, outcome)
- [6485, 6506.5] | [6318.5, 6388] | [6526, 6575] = 8.7 angstrom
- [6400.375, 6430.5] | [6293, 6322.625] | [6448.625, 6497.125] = 0.4 angstrom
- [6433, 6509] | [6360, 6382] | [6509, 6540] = 0.8 angstrom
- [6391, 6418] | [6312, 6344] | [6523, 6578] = 5.2 angstrom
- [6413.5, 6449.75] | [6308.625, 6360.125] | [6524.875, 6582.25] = 8.9 angstrom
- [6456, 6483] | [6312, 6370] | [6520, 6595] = 8.5 angstrom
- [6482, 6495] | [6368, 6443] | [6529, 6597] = 3.9 angstrom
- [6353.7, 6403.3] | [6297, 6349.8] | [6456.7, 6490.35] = 0.1 angstrom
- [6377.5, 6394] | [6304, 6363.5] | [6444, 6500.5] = -0.4 angstrom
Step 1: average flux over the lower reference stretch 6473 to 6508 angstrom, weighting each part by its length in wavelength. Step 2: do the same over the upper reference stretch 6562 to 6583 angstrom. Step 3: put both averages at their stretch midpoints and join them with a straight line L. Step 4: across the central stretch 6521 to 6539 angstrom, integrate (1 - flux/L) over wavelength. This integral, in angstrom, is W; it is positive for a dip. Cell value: 7.1 angstrom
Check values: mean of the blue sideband 39.1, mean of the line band 39.9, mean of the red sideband 95.3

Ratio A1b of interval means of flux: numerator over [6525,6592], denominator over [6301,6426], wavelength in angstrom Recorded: 1.85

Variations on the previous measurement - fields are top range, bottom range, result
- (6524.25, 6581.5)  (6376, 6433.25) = 1.77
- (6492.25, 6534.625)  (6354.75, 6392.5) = 0.99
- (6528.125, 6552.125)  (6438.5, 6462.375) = 1.16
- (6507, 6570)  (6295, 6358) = 1.67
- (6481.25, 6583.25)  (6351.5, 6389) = 1.49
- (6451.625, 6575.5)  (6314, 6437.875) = 1.34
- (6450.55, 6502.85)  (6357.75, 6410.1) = 0.98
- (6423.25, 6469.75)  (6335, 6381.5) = 1.03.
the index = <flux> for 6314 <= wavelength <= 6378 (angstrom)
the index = 39.6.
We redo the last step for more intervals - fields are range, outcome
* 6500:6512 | 37.3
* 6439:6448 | 42.1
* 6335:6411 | 39.9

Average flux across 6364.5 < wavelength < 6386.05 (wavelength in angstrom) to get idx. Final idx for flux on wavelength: 40.7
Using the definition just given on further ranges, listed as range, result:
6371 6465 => 40.7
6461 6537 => 39.5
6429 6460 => 41.5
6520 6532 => 39.6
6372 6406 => 40.6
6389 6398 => 41.3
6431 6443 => 42.9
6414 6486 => 40.5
